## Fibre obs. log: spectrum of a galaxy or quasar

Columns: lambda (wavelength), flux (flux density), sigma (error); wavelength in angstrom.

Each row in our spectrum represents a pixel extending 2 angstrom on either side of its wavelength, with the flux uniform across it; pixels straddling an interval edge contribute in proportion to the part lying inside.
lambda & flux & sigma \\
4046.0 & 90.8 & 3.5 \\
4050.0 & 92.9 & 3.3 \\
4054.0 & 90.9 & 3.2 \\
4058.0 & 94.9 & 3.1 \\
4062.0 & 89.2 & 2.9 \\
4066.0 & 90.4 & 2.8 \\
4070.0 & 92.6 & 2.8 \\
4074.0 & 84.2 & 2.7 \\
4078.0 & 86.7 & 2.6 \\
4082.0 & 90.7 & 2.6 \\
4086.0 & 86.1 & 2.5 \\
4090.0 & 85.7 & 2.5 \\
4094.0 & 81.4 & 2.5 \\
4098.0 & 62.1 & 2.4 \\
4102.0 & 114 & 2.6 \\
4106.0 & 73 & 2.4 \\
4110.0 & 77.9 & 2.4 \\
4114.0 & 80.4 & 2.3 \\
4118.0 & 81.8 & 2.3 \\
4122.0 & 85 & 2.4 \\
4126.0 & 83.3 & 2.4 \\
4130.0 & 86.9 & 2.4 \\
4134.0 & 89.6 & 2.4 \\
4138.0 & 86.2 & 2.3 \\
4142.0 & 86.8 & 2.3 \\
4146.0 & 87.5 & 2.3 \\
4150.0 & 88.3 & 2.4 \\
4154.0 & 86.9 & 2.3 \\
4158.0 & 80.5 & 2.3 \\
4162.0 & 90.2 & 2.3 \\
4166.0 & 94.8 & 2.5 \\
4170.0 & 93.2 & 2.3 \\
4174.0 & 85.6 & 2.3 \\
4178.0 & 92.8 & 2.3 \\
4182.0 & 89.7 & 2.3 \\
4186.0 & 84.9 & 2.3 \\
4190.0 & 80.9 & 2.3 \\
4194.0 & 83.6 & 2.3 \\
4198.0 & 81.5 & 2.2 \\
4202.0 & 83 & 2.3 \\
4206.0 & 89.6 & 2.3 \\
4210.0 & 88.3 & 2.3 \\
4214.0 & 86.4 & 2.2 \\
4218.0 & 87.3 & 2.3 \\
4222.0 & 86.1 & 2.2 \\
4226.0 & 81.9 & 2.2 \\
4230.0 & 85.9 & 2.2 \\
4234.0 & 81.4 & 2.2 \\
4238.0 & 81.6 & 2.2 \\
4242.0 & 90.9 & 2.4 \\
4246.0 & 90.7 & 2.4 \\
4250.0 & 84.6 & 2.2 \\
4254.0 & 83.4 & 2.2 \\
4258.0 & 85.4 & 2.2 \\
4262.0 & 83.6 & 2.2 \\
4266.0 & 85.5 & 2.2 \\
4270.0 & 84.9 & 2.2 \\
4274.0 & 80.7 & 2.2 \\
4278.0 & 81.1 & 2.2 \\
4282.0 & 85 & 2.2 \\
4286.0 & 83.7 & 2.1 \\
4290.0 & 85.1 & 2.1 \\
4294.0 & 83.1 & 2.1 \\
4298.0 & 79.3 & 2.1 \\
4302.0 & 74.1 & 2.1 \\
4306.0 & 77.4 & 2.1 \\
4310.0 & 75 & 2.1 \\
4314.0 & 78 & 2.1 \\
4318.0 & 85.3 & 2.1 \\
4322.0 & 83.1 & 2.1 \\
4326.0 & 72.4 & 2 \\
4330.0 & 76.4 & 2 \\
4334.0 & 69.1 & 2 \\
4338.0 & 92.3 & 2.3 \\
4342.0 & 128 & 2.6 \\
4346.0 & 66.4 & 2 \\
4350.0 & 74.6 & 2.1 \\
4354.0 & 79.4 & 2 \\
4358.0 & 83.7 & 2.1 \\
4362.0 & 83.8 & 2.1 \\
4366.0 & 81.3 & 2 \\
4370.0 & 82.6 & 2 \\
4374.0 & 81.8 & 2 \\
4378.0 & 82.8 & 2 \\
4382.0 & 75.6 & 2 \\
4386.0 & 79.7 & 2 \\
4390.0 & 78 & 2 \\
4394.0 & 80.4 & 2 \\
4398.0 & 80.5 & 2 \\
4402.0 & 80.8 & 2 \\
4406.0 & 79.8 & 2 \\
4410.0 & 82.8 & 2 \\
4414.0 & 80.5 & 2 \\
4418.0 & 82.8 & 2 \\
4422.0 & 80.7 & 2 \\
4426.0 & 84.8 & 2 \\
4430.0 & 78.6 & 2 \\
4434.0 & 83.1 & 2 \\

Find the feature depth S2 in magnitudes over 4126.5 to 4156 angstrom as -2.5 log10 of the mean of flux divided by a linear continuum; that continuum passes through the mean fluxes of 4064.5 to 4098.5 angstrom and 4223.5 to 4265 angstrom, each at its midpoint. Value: -0.026 mag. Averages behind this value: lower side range 85.3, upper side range 85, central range 87.2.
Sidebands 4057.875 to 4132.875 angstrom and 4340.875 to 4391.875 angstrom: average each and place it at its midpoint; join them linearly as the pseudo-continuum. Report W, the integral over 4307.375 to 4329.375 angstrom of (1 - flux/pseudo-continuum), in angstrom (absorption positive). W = 1.10 angstrom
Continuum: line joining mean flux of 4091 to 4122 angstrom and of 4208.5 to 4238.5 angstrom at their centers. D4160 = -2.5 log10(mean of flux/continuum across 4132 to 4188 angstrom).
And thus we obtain -0.06 mag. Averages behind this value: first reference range 81.9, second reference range 85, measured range 88.4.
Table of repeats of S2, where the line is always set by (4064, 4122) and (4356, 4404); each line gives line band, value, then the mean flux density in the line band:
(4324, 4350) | -0.02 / 83.4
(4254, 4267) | -0.03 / 84.6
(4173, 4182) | -0.08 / 89.7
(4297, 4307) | 0.07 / 76.7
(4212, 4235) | -0.03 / 85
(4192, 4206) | 0.00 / 83.7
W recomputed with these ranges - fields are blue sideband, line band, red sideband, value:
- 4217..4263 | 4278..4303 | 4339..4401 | 0.7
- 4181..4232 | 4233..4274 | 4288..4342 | -0.8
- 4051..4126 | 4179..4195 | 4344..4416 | -0.3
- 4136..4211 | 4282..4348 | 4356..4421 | 1.0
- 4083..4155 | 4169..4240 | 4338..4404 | -1.4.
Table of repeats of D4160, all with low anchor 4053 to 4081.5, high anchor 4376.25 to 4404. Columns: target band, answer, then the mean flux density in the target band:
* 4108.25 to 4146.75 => 0.04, 84.5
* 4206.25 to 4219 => -0.03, 87.6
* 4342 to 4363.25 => -0.02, 82.1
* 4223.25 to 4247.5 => -0.01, 85.3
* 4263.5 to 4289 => 0.00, 83.5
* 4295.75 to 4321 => 0.05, 78.4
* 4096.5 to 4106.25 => 0.04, 85.9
